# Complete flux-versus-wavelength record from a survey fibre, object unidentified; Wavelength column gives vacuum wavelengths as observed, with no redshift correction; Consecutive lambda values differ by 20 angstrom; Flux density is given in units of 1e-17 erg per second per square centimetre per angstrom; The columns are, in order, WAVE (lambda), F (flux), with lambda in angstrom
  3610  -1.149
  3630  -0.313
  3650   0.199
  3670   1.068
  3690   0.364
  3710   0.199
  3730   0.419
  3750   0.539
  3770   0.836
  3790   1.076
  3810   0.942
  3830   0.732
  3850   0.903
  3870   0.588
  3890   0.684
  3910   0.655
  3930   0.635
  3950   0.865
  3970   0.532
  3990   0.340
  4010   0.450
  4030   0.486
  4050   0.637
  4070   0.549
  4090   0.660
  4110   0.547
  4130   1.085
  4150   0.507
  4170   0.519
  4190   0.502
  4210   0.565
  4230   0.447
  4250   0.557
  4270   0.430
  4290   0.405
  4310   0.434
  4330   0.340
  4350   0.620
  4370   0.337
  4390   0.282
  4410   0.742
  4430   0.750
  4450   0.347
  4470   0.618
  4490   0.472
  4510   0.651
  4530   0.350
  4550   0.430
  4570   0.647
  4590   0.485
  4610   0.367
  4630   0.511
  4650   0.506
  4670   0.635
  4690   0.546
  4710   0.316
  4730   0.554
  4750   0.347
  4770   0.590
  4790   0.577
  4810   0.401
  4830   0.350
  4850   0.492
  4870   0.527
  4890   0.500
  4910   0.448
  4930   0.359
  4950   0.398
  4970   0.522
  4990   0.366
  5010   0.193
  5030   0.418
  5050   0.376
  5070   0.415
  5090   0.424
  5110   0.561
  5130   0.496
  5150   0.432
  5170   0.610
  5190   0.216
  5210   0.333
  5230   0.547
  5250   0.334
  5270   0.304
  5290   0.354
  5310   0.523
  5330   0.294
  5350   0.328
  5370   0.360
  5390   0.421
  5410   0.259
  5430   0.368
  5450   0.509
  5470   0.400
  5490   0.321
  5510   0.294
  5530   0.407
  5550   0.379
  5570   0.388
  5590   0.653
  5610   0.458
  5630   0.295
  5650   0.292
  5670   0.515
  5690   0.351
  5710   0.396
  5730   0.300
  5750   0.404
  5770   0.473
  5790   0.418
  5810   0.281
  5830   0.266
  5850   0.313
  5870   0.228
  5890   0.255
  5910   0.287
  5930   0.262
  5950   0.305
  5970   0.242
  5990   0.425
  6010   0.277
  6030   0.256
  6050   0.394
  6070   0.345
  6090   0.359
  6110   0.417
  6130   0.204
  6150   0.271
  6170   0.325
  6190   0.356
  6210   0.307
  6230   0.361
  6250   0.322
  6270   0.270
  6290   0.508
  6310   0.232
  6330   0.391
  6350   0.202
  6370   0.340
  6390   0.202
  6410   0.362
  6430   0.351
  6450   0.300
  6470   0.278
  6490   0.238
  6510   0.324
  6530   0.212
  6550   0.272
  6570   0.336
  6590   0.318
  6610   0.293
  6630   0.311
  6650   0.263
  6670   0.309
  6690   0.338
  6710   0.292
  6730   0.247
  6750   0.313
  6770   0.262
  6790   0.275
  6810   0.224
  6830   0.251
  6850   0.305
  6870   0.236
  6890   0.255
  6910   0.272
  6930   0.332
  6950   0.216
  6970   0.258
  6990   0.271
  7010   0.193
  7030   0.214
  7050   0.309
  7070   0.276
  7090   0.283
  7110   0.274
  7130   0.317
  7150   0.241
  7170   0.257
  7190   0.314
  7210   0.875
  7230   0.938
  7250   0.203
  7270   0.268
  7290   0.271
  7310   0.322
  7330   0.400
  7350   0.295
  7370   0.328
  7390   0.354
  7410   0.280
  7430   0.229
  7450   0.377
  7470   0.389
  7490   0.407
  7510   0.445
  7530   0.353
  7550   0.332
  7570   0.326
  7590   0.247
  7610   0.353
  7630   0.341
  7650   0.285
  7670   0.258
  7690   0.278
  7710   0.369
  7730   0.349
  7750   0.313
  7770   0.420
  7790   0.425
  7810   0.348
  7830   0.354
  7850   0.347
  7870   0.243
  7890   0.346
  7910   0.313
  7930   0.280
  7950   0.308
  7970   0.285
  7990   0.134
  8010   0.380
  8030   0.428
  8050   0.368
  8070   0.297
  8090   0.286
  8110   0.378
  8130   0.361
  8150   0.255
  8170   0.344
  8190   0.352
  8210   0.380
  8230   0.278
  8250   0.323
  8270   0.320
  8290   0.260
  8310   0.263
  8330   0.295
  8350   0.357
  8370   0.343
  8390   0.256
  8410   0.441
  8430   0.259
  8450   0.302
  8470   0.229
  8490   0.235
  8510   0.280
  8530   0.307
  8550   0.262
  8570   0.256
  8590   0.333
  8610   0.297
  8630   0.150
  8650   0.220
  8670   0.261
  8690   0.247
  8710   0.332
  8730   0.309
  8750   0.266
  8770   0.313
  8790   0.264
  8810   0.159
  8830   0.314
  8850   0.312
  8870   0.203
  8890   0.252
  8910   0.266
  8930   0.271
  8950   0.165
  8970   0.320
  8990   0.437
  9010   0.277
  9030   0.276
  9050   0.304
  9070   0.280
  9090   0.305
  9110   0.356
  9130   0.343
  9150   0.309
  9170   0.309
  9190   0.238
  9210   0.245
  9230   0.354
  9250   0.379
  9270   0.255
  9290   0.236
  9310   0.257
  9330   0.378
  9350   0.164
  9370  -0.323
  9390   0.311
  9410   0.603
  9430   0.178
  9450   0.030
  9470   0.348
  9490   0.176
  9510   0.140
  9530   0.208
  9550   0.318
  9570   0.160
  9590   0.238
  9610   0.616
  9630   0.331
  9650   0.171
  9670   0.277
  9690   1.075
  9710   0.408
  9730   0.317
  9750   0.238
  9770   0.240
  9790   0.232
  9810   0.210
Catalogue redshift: 0.94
